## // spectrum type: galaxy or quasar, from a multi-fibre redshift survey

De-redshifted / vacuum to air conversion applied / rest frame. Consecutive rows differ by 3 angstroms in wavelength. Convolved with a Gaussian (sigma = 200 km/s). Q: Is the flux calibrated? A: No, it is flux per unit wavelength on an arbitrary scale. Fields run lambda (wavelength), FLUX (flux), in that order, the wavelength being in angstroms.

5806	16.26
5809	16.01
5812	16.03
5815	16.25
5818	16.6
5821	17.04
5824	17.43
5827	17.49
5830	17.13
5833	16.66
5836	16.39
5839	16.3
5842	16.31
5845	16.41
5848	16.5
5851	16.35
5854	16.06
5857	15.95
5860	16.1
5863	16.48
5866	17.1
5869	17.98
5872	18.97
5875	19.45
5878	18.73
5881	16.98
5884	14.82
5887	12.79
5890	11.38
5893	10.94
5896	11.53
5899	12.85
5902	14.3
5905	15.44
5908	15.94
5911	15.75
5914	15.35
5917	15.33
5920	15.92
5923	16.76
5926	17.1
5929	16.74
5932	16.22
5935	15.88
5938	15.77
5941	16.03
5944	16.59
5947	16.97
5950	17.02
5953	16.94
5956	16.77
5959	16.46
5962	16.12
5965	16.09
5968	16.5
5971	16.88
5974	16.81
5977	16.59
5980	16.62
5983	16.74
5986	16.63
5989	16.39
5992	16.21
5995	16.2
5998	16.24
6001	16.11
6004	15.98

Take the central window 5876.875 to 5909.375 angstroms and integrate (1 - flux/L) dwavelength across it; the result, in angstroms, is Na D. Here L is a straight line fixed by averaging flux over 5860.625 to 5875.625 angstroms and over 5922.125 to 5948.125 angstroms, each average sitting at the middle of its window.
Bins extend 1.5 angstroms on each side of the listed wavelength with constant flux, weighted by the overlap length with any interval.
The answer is 6.0 angstroms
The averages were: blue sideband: 17.8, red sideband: 16.4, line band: 14.1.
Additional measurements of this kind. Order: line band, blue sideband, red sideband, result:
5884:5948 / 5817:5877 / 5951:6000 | 6.5 angstroms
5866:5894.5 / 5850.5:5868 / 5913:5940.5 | 0.8 angstroms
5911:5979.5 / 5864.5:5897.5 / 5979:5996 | -1.3 angstroms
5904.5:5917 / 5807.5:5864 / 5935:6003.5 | 0.7 angstroms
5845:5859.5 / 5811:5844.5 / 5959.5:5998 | 0.4 angstroms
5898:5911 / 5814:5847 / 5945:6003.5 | 1.4 angstroms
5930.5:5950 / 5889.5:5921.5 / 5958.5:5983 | -1.1 angstroms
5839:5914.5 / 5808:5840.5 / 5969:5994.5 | 4.6 angstroms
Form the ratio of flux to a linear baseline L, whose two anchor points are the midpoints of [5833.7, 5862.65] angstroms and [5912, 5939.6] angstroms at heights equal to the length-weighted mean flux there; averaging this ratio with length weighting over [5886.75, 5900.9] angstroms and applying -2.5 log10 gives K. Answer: 0.33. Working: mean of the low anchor 16.3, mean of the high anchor 16.1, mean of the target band 11.9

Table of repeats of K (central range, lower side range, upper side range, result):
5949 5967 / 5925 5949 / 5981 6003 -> -0.011 mag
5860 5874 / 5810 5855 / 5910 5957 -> -0.066 mag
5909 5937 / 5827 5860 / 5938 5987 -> 0.029 mag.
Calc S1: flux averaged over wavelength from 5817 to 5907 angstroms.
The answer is 15.9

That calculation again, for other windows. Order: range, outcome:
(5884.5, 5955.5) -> 15.2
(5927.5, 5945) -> 16.2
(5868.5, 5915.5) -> 15.1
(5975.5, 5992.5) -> 16.5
